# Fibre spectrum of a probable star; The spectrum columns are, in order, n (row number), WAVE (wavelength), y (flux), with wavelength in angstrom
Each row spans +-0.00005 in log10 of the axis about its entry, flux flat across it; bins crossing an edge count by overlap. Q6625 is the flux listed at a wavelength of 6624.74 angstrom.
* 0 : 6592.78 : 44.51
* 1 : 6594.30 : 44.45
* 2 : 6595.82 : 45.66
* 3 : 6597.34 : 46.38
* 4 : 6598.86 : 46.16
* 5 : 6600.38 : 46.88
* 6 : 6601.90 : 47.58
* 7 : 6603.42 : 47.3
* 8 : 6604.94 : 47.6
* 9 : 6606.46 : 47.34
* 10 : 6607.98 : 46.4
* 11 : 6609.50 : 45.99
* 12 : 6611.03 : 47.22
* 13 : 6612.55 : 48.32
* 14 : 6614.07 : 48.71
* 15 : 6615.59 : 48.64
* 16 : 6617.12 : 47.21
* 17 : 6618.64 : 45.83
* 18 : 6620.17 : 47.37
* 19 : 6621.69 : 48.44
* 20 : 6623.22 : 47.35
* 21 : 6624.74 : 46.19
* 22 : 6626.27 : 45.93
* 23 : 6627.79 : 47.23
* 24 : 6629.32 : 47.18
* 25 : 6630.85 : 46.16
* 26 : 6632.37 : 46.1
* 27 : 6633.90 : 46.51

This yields 46.19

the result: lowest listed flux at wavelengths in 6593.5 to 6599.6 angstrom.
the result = 44.45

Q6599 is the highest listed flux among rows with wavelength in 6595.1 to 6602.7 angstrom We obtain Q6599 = 47.58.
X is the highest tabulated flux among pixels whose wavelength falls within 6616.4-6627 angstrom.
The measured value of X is 48.44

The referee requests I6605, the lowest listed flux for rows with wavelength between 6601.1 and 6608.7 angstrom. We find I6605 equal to 46.4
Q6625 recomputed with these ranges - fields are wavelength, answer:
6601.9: 47.58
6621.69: 48.44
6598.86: 46.16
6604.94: 47.6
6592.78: 44.51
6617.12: 47.21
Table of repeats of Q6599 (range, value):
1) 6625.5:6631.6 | 47.23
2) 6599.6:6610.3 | 47.6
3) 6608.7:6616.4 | 48.71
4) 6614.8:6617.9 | 48.64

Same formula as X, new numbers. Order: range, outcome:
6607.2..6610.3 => 46.4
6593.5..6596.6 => 45.66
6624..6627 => 46.19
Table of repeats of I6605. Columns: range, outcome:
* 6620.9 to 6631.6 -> 45.93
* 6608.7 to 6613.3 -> 45.99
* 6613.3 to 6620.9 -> 45.83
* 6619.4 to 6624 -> 47.35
